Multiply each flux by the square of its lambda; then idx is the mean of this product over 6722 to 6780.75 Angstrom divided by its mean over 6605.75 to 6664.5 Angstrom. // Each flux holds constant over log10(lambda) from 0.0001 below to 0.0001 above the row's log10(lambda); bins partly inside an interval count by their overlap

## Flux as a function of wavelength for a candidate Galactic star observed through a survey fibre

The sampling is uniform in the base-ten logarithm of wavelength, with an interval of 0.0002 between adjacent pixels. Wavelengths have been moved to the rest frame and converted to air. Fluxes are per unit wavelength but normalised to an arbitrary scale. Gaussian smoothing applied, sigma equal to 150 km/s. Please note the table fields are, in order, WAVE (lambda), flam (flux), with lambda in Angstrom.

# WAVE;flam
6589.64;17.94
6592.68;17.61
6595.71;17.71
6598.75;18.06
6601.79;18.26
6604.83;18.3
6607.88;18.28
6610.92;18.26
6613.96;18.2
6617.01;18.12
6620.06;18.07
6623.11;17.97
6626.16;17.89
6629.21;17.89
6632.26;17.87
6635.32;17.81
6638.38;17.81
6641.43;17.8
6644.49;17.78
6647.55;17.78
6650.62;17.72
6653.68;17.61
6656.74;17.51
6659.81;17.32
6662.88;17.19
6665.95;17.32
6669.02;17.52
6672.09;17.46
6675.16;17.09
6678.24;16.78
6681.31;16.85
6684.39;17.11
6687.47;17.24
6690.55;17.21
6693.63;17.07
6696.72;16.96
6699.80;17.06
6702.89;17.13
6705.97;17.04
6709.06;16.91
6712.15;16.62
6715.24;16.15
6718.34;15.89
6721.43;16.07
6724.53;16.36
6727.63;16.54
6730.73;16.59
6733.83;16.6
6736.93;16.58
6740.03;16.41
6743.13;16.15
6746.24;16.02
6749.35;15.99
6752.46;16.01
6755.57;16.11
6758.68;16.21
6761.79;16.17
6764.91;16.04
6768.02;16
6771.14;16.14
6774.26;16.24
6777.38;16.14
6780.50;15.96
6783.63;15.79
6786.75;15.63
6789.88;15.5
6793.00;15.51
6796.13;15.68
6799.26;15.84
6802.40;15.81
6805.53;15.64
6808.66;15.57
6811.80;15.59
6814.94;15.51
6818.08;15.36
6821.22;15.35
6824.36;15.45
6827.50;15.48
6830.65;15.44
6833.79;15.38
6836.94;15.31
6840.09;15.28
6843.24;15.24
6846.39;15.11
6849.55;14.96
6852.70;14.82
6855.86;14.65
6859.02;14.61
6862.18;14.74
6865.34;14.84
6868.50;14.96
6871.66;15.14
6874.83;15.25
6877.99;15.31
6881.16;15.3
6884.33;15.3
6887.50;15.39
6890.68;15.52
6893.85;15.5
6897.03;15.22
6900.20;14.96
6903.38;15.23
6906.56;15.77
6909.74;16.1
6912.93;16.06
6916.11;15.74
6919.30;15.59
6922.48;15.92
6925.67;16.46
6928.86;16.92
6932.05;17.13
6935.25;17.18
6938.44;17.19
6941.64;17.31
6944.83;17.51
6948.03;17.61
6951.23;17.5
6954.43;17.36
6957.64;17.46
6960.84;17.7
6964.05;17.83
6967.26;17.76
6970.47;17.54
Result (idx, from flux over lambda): 0.9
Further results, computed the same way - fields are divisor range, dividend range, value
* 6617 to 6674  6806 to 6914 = 0.92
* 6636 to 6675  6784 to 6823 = 0.93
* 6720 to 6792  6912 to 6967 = 1.11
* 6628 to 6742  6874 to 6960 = 1.02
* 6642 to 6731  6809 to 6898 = 0.94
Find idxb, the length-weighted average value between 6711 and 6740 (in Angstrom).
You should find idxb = 16.4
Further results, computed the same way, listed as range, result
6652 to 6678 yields 17.4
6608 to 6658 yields 17.9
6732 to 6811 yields 16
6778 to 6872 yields 15.3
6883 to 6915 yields 15.5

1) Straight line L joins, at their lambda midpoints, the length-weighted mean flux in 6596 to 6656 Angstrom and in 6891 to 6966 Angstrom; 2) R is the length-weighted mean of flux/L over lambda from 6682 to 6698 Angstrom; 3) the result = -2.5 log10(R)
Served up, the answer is 0.04 mag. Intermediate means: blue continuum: 18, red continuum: 16.6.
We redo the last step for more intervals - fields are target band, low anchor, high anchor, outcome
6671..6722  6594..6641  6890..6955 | 0.05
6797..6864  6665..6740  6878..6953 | 0.08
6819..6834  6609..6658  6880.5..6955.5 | 0.09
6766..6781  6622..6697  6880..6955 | 0.05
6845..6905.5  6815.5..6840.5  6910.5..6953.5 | 0.06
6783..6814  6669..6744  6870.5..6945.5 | 0.05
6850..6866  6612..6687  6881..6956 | 0.13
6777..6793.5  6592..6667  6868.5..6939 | 0.06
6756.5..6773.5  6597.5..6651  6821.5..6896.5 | 0.01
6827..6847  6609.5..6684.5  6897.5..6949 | 0.10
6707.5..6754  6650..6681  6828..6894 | 0.02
